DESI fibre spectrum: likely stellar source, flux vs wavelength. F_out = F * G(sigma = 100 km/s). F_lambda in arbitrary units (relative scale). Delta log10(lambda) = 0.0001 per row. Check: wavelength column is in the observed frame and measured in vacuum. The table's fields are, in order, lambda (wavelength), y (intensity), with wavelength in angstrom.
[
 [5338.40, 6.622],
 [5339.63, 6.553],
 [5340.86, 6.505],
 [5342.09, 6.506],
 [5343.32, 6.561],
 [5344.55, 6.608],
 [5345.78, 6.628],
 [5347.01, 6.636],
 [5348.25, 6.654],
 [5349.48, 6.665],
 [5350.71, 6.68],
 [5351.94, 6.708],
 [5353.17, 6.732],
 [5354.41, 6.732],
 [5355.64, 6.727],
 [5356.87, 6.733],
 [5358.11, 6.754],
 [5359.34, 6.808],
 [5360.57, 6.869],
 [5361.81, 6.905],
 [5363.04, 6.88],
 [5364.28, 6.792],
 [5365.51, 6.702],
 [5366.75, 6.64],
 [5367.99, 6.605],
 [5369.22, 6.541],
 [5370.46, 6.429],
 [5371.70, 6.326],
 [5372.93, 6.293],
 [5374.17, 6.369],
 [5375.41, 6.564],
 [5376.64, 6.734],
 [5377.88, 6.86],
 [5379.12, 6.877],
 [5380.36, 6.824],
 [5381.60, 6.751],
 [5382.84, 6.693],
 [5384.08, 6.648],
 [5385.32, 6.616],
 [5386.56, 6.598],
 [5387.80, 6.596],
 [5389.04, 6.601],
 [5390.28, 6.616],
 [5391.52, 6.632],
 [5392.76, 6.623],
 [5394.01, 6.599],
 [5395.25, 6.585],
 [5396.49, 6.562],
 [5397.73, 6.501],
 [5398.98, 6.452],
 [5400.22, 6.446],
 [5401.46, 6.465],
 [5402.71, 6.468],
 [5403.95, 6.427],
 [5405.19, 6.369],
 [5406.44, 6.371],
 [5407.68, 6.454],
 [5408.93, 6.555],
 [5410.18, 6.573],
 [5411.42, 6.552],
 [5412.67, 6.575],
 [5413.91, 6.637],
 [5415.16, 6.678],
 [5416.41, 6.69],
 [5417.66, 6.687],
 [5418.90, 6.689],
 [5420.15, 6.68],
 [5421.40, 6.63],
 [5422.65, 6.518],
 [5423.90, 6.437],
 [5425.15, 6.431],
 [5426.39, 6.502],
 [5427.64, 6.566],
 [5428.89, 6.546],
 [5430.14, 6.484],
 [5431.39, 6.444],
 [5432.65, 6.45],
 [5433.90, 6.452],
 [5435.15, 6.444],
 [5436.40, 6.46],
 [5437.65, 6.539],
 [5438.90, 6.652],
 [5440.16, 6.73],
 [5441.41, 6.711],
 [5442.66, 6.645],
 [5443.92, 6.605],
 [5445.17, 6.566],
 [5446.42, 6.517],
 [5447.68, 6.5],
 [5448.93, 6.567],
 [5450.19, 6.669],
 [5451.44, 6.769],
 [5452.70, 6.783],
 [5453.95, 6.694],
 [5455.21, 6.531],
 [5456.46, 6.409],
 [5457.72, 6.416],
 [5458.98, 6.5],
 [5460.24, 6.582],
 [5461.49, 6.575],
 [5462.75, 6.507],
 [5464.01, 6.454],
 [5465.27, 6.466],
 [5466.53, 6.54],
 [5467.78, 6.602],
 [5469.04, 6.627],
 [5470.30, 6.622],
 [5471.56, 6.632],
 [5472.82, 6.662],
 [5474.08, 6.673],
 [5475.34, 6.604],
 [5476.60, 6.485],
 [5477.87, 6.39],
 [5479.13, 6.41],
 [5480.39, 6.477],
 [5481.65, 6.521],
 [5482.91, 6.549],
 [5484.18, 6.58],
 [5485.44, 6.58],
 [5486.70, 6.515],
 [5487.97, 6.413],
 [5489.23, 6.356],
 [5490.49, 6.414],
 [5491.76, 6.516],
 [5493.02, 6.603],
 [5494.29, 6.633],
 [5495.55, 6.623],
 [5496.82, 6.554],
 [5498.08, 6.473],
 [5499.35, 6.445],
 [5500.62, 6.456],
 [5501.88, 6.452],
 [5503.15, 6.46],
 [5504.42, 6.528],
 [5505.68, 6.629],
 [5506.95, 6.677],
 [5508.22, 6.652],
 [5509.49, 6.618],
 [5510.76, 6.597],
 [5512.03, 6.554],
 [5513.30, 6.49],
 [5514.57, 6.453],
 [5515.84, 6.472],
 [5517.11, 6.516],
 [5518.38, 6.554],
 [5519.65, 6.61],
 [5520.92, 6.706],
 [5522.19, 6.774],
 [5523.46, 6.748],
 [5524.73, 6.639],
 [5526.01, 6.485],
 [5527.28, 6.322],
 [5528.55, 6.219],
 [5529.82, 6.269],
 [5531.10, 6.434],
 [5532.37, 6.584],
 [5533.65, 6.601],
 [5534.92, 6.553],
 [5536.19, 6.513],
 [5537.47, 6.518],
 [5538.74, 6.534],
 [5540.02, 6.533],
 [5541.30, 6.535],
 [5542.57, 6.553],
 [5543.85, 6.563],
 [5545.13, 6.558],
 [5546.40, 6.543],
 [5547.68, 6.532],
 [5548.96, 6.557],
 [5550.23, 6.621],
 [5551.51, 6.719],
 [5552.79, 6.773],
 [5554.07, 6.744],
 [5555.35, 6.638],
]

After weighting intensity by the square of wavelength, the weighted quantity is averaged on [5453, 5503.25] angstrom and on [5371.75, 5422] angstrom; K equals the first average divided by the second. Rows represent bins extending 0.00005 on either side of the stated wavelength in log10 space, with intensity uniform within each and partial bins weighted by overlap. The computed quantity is 1.0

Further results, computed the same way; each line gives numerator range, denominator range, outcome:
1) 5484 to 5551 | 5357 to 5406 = 1.04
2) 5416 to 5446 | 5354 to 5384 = 1.01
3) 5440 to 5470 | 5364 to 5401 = 1.02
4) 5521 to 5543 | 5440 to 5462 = 1.02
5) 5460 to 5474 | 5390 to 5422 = 1.03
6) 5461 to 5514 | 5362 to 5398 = 1.03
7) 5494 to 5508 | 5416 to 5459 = 1.02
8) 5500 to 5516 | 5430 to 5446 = 1.02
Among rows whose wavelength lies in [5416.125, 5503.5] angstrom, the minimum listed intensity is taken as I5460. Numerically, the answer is 6.356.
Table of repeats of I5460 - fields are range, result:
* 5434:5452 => 6.444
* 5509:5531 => 6.219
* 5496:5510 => 6.445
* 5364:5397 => 6.293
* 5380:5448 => 6.369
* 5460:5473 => 6.454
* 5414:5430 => 6.431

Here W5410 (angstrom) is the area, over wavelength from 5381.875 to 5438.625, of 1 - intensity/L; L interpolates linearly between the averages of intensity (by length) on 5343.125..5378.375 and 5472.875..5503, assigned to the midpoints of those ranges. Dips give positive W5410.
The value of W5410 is 0.5 angstrom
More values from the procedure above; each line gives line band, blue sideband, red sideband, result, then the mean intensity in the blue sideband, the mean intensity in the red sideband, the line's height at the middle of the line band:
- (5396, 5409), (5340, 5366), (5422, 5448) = 0.3 angstrom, 6.7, 6.53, 6.6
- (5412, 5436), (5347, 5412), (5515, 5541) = 0.1 angstrom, 6.62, 6.53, 6.59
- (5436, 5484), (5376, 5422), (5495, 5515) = 0.0 angstrom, 6.6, 6.54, 6.57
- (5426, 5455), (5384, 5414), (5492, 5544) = -0.2 angstrom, 6.54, 6.54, 6.54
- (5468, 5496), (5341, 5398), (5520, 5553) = 0.2 angstrom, 6.65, 6.55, 6.58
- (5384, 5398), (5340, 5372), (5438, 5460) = 0.1 angstrom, 6.67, 6.6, 6.64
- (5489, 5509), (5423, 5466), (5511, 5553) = 0.0 angstrom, 6.55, 6.55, 6.55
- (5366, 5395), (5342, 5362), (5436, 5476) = 0.3 angstrom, 6.7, 6.59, 6.67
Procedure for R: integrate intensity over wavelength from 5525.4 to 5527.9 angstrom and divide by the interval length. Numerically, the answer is 6.41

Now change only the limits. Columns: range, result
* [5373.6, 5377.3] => 6.57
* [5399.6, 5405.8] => 6.44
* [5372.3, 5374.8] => 6.34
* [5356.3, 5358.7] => 6.73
